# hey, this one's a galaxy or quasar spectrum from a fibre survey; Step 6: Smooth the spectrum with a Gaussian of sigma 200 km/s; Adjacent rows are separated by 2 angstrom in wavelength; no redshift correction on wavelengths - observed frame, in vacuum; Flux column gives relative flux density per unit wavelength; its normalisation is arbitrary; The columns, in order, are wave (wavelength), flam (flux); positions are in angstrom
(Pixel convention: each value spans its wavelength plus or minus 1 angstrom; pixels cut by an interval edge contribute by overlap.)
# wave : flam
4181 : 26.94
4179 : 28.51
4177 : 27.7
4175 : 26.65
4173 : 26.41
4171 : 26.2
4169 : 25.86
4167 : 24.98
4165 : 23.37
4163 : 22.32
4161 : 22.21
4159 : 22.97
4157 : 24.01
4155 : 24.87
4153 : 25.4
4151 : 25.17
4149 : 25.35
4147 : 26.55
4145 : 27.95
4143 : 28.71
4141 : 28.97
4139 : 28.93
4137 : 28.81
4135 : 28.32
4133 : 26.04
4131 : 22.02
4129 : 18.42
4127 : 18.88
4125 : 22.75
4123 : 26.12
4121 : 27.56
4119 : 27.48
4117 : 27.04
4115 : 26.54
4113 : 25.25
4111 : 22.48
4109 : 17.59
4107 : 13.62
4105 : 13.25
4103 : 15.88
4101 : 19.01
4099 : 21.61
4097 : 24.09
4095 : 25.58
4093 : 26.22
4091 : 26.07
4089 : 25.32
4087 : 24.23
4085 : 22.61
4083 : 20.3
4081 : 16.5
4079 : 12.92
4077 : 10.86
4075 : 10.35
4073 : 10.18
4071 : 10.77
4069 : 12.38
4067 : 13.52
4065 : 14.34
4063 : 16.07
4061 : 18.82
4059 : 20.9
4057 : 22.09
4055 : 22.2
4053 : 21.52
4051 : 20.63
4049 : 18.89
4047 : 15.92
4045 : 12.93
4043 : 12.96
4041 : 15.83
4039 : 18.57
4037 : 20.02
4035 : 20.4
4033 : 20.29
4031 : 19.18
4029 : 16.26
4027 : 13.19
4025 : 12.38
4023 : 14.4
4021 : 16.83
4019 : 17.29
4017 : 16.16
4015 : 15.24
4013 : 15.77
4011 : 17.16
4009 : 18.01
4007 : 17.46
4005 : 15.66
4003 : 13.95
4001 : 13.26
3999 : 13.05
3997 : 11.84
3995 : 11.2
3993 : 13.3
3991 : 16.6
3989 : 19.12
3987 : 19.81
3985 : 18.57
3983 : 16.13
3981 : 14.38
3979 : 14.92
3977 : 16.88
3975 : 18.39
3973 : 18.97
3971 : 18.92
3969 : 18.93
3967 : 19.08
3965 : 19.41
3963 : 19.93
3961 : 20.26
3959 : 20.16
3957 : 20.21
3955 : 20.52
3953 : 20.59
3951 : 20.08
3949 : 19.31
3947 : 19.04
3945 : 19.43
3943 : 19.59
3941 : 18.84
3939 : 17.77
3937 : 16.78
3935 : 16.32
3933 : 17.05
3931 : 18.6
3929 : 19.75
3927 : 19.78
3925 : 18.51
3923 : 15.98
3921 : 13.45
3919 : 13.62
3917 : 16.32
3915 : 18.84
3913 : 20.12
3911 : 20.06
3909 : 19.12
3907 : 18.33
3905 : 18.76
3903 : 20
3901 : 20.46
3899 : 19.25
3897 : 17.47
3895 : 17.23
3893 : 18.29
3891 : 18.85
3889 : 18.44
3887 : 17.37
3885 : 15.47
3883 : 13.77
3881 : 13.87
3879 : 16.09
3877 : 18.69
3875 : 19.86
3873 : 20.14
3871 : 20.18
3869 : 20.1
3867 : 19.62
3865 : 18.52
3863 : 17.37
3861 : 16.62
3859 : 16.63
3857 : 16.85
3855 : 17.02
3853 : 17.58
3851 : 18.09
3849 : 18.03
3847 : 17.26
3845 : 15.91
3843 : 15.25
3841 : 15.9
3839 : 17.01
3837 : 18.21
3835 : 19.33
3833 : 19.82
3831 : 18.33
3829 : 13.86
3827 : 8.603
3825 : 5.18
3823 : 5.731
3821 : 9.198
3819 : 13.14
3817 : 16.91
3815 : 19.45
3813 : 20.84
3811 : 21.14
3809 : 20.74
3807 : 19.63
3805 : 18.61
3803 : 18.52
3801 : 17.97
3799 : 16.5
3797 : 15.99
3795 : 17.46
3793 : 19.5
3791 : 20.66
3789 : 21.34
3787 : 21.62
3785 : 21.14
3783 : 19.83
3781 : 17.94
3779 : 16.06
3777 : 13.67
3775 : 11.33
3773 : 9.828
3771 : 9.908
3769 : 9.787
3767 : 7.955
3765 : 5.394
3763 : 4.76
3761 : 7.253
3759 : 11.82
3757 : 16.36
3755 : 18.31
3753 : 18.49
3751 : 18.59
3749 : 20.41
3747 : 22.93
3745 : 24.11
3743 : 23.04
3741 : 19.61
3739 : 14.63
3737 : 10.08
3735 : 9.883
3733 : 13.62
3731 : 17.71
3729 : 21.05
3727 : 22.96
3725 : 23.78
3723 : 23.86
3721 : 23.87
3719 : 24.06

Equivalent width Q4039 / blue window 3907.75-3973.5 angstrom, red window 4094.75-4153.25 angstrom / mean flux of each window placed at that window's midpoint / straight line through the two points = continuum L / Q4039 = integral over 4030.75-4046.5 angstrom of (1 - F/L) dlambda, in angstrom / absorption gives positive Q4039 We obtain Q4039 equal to 2.9 angstrom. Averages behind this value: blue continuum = 18.6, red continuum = 23.8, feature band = 17.4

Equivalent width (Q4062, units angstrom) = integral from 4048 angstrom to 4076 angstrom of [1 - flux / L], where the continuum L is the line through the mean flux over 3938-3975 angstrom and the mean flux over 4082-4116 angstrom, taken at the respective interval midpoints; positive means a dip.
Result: 5.97 angstrom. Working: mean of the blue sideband 19.5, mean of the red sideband 21.7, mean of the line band 16.6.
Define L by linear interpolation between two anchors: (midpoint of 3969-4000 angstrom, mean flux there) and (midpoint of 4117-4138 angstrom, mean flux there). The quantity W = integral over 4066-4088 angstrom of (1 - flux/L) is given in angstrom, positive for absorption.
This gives 6.9 angstrom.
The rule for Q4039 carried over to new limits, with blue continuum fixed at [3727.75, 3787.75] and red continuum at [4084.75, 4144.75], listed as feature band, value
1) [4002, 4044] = 9.8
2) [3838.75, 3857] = 0.5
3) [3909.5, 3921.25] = 1.0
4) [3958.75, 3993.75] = 4.2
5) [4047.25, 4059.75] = 0.9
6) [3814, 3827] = 4.1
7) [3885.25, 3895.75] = 0.3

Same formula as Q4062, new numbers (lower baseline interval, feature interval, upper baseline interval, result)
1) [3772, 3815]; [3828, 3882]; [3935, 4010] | 0.9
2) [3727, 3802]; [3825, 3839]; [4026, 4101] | 0.7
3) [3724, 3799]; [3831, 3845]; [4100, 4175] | 0.2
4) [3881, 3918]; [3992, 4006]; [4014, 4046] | 3.0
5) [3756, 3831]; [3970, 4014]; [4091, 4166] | 8.9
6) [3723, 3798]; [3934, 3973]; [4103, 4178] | 2.3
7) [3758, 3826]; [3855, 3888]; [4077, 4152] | -1.2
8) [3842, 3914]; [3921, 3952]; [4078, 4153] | 1.6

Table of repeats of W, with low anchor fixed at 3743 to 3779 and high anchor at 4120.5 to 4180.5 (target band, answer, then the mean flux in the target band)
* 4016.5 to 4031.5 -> 4.21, 15.6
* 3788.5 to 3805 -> -3.81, 18.4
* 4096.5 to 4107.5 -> 2.81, 17.8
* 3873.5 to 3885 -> 0.57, 16.5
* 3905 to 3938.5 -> 1.69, 17.7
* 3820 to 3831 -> 4.47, 9.41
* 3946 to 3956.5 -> -0.21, 19.9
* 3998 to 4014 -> 4.24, 15.5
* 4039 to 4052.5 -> 3.48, 16.6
